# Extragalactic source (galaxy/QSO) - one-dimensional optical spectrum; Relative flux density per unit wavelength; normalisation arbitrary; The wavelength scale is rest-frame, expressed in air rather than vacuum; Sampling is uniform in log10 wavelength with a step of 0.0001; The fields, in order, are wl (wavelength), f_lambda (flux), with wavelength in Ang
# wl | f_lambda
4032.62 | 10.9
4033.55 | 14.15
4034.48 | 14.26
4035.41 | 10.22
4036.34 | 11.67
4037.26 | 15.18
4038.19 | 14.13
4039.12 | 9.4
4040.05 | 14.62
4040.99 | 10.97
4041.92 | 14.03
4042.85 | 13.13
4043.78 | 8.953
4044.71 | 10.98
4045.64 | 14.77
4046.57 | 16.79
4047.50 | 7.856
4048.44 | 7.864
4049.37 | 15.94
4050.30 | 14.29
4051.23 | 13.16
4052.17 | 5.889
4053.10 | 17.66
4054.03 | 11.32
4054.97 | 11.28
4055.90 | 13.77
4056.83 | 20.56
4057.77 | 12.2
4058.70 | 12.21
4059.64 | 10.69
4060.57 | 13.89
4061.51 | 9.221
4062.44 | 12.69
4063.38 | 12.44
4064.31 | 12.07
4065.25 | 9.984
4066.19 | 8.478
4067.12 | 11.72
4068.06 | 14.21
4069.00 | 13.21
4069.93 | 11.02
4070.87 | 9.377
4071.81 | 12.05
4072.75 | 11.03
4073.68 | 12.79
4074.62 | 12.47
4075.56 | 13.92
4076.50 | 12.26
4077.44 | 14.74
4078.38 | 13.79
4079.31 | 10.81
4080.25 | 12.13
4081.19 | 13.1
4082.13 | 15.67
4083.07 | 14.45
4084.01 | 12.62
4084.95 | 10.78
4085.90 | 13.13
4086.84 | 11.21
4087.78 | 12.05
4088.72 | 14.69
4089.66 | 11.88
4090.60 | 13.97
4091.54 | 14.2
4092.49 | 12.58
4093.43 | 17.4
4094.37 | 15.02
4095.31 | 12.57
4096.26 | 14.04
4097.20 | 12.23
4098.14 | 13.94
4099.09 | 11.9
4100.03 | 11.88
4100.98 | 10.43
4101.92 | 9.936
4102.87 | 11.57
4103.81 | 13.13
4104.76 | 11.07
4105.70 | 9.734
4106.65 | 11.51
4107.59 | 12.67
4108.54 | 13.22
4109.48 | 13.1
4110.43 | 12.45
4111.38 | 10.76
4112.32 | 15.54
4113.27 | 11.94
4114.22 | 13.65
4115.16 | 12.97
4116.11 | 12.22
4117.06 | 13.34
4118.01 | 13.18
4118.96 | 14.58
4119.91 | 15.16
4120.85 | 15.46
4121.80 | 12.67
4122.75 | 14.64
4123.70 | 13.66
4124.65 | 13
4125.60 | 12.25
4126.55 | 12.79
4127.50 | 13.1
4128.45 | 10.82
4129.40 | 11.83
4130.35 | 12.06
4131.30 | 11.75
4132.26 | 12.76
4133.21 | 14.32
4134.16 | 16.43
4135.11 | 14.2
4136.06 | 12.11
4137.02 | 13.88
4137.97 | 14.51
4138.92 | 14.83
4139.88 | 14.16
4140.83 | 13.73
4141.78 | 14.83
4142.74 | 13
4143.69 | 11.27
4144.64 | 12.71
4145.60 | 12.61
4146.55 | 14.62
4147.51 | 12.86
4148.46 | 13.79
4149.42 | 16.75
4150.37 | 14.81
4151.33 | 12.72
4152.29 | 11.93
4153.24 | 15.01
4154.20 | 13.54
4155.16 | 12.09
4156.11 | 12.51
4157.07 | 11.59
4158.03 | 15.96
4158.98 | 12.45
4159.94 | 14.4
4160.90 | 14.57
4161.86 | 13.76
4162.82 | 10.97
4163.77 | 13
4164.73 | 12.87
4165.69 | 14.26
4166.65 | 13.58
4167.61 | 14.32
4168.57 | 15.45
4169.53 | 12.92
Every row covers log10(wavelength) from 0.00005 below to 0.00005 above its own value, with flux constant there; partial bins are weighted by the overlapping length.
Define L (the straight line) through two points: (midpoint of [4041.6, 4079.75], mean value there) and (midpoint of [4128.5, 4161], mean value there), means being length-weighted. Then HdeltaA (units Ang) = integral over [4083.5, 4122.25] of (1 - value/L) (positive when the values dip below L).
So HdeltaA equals 0.2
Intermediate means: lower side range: 12.3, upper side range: 13.5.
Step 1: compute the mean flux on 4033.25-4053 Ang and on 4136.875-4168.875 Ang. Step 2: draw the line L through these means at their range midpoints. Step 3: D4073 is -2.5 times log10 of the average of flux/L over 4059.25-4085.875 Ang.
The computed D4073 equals 0.04 mag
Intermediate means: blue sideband 12.4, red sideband 13.6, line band 12.2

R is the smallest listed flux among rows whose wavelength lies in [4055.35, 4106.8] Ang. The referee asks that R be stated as 8.478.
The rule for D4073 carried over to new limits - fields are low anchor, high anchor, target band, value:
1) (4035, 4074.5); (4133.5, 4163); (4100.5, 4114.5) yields 0.09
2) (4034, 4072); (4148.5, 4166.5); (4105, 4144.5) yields 0.00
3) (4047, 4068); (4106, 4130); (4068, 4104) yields -0.02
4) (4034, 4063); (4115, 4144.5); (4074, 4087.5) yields 0.00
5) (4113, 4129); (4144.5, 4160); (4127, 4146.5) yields 0.01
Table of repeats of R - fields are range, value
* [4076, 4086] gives 10.78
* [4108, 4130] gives 10.76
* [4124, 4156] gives 10.82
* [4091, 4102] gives 9.936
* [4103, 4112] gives 9.734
